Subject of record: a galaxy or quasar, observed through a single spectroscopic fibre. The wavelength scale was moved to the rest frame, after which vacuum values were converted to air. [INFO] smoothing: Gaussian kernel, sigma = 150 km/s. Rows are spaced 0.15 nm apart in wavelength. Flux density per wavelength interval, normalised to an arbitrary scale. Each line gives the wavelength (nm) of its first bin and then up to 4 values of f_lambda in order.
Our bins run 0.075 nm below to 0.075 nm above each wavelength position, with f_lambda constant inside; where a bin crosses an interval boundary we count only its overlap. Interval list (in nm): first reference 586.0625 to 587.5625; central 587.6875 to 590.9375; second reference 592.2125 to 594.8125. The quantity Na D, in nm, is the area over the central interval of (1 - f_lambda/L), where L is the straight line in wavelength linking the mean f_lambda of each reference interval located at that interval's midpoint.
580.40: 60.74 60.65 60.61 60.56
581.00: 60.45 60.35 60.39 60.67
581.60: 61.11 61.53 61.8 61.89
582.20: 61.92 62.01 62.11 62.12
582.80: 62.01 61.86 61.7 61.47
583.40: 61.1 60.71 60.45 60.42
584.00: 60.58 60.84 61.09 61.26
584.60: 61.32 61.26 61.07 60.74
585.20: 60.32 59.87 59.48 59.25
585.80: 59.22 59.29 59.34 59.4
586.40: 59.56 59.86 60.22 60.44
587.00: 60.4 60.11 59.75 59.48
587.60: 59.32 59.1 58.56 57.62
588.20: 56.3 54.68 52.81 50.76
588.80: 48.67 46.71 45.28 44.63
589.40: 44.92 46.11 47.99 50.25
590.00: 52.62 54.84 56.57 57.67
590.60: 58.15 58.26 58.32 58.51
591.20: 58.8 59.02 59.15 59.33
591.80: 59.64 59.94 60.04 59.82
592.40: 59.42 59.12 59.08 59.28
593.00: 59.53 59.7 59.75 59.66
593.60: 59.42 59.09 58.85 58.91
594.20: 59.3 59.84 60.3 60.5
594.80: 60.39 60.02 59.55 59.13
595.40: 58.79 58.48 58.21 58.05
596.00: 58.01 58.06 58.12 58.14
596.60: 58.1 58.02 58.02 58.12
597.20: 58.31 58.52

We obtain 0.38 nm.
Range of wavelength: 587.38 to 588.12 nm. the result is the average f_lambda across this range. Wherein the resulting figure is 58.8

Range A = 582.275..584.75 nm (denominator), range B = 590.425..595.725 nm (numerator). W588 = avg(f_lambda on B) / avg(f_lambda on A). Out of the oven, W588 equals 1.0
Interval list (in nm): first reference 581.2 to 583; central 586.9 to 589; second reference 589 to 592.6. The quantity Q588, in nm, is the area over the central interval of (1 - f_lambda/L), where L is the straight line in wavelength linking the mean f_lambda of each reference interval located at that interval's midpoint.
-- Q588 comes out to 0.04 nm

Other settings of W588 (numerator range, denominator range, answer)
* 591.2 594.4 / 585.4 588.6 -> 1.01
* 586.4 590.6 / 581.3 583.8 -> 0.89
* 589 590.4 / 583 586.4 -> 0.82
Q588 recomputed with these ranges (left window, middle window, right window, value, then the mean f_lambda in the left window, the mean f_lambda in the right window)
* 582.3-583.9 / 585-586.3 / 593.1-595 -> 0.030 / 61.5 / 59.7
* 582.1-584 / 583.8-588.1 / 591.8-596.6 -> 0.063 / 61.5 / 59.2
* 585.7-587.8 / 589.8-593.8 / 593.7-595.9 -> 0.072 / 59.7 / 59.3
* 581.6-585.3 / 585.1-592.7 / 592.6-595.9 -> 0.467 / 61.3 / 59.4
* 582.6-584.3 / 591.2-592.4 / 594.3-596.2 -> 0.005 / 61.2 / 59.2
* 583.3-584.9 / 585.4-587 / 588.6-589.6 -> -0.139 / 60.9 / 46.6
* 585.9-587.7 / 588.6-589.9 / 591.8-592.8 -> 0.273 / 59.8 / 59.6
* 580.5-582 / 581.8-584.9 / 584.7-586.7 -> -0.051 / 60.8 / 59.9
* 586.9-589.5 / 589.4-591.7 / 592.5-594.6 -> 0.046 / 54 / 59.4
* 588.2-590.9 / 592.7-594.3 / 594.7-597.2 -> -0.099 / 51.6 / 58.6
